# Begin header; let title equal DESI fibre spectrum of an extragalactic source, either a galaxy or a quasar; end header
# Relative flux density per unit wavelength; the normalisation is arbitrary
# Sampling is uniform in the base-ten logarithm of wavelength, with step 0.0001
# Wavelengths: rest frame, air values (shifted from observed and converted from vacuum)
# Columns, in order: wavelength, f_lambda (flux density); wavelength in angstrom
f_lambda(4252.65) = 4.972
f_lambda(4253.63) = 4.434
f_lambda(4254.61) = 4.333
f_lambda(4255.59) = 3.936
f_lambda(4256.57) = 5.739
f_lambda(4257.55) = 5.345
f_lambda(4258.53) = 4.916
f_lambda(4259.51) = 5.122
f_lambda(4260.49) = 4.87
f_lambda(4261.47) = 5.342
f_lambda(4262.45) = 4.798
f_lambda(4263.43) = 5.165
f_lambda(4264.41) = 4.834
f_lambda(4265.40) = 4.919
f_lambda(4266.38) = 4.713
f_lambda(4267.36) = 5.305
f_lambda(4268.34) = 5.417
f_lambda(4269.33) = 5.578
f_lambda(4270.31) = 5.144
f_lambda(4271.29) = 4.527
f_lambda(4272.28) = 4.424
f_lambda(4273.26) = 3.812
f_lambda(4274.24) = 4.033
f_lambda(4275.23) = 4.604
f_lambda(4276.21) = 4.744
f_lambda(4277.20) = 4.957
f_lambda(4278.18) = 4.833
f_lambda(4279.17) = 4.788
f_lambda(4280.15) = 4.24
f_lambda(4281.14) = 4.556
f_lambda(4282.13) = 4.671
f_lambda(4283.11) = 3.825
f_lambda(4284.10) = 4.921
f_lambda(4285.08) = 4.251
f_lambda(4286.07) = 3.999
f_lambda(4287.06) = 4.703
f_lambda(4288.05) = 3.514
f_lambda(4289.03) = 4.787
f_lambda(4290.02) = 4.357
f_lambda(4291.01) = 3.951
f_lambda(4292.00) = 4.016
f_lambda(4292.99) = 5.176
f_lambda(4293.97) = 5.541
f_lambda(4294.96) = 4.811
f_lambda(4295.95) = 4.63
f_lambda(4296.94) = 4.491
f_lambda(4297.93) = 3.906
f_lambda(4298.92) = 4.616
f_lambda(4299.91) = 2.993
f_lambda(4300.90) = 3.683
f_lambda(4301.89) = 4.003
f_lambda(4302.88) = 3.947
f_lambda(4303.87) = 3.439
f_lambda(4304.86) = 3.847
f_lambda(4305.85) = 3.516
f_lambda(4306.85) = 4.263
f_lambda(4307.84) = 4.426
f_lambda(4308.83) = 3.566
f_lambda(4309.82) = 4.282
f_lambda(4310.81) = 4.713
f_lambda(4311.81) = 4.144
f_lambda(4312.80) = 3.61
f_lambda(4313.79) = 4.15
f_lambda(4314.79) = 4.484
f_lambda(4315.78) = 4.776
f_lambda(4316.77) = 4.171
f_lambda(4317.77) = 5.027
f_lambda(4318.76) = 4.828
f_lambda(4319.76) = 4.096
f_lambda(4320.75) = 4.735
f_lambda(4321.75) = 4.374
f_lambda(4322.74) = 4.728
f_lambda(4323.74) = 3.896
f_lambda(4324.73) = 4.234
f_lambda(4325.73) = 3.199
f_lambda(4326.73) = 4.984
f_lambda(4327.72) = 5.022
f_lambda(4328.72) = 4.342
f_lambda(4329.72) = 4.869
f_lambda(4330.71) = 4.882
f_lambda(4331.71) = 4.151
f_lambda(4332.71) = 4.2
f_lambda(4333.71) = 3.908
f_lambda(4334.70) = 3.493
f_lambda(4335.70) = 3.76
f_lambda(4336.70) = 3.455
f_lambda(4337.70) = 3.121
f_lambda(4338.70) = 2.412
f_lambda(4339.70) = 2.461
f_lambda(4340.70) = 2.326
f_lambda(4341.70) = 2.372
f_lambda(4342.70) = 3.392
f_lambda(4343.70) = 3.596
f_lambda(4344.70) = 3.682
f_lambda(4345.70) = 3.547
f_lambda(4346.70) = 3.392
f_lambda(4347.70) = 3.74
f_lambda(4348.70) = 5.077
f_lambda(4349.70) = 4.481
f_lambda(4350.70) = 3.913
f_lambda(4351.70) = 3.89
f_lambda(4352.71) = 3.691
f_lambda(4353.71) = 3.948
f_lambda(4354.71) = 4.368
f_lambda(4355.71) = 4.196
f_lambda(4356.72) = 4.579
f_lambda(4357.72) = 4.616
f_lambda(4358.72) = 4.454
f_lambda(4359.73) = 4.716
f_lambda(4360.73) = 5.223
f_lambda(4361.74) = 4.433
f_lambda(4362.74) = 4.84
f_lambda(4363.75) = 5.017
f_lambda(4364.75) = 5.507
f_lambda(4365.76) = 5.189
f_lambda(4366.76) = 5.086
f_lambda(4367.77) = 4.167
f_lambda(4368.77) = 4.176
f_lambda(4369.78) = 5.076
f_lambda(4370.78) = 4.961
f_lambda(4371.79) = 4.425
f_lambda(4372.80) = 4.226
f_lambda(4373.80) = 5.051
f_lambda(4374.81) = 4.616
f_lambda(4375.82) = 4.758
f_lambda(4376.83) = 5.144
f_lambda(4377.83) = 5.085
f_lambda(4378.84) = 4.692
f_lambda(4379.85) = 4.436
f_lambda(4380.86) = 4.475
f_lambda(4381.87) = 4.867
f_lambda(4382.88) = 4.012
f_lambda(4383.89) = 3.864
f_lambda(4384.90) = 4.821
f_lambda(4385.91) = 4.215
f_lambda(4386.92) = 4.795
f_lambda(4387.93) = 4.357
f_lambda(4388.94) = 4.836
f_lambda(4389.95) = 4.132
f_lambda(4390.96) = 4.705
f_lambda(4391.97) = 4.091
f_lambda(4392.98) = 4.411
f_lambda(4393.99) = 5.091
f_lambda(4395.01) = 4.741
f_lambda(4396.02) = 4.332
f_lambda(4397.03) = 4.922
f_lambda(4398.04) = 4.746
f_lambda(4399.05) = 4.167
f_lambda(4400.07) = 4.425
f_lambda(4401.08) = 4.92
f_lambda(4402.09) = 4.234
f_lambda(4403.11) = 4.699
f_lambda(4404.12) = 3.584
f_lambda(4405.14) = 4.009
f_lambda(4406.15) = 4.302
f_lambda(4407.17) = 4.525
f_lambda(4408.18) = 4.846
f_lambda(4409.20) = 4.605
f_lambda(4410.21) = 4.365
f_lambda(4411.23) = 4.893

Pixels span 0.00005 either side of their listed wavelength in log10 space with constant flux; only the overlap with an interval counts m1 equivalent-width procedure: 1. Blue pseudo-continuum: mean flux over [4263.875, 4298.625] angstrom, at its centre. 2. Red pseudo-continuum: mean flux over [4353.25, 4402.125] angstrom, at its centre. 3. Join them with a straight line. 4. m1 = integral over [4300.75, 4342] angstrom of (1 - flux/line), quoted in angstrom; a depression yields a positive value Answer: 5.4 angstrom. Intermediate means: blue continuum 4.6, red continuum 4.62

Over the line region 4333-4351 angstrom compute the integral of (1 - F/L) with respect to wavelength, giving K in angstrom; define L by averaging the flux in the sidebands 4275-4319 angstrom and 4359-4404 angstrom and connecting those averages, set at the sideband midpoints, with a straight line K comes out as 4.2 angstrom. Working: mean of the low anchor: 4.32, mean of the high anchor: 4.64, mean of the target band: 3.46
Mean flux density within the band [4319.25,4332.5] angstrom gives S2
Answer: 4.42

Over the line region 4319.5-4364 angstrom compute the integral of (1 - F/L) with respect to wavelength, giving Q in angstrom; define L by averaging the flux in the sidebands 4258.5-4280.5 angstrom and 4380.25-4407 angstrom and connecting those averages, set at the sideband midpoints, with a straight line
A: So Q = 5.6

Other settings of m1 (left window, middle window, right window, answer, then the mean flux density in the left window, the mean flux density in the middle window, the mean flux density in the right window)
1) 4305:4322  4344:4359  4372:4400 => 1.17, 4.29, 4.1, 4.57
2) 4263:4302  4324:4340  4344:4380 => 2.11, 4.54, 3.92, 4.51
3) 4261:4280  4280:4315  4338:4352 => 0.83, 4.83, 4.22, 3.44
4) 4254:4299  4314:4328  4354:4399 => 0.62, 4.68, 4.45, 4.64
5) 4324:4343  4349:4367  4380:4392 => -2.21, 3.72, 4.56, 4.44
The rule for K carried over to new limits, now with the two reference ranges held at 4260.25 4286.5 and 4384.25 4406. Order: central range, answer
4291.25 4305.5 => 1.4 angstrom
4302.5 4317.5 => 1.7 angstrom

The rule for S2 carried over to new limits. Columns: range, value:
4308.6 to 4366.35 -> 4.15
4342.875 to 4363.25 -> 4.21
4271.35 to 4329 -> 4.32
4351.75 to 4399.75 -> 4.59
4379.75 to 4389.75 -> 4.46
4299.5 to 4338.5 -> 4.13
